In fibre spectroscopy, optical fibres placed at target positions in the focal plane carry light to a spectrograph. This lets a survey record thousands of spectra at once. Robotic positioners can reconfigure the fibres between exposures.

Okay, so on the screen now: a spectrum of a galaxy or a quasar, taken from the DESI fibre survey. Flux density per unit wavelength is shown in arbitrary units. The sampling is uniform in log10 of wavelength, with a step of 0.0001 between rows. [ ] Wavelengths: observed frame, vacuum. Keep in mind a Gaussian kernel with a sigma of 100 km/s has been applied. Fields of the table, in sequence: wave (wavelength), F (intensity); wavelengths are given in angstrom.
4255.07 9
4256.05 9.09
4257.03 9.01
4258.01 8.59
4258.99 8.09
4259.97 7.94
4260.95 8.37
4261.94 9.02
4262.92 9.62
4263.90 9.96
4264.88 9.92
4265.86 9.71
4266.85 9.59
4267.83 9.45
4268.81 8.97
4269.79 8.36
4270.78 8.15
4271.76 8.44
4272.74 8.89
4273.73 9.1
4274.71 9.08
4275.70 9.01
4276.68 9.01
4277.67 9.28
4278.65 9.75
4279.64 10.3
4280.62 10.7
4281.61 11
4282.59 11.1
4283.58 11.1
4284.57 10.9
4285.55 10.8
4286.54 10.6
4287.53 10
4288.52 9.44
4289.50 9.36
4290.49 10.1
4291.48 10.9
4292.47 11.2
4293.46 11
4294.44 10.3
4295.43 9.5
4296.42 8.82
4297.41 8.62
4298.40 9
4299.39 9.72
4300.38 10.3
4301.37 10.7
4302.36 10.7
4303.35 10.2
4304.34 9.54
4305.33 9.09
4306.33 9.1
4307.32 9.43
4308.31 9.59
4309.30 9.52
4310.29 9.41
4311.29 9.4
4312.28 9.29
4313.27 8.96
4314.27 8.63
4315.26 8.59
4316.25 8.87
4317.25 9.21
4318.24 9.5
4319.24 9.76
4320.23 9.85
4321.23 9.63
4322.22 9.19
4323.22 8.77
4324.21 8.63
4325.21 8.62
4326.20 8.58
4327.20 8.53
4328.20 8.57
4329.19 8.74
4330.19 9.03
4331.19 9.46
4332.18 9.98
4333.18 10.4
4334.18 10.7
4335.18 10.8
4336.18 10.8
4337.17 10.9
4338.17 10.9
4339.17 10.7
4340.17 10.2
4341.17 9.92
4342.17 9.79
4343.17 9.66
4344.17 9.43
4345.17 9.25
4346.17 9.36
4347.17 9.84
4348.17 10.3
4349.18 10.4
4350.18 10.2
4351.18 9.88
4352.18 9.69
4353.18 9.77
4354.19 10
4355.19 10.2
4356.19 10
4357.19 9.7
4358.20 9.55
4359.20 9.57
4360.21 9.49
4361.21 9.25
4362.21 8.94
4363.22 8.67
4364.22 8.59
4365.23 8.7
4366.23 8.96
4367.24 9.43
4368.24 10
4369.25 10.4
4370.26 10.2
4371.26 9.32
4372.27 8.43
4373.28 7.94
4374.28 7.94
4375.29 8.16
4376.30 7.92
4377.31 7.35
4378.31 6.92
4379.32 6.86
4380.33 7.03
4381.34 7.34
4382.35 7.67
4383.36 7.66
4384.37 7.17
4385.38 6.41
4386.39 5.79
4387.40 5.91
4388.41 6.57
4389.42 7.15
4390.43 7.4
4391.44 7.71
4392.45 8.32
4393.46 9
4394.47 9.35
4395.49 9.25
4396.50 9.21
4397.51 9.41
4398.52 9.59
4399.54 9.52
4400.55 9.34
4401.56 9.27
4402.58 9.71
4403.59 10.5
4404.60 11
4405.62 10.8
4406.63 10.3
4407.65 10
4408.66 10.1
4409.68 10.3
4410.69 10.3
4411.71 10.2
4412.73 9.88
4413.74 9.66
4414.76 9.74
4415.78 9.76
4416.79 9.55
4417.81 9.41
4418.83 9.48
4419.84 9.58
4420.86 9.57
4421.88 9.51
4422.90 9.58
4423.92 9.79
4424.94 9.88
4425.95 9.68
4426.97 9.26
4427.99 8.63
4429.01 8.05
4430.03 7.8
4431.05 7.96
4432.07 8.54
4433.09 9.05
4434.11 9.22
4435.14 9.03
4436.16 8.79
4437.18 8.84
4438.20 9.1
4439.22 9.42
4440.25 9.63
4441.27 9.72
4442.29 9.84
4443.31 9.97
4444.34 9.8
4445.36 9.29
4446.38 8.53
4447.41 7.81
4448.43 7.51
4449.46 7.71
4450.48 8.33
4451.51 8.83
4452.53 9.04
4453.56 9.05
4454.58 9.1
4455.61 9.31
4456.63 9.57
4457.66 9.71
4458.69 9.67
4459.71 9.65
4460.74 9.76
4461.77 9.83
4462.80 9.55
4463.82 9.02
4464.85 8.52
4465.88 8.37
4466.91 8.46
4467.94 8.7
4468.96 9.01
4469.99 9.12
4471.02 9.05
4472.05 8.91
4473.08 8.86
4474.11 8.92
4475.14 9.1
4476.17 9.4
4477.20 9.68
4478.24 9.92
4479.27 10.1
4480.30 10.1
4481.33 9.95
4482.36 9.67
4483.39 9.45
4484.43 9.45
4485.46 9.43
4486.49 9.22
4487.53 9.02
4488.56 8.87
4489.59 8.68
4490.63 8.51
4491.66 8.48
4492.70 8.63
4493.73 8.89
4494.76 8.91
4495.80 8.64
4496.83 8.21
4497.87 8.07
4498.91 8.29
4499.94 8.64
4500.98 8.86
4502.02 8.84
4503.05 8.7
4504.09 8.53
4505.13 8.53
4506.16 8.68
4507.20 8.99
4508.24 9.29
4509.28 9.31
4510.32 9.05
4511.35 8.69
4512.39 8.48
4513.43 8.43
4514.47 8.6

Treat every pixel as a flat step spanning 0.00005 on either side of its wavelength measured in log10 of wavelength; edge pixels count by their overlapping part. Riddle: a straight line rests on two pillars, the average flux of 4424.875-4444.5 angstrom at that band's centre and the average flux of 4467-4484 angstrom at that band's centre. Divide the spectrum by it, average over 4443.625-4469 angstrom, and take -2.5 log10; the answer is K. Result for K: 0.030 mag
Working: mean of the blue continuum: 9.08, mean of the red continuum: 9.35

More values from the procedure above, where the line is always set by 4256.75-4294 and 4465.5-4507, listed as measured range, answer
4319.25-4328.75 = 0.06 mag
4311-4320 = 0.04 mag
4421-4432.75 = 0.02 mag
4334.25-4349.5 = -0.08 mag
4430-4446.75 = 0.00 mag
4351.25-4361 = -0.04 mag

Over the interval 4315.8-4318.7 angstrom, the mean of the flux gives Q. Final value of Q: 9.19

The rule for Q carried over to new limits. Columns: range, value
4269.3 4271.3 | 8.25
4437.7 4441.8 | 9.47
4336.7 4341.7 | 10.5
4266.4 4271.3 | 8.9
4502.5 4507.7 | 8.7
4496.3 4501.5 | 8.41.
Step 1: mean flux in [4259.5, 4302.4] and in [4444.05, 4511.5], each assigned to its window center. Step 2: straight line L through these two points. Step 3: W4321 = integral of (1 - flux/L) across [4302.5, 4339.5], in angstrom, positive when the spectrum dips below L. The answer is 0.3 angstrom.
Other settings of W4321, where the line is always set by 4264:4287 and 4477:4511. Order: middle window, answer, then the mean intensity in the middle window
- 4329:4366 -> -1.3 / 9.81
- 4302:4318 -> 0.4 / 9.34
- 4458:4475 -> 0.0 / 9.1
